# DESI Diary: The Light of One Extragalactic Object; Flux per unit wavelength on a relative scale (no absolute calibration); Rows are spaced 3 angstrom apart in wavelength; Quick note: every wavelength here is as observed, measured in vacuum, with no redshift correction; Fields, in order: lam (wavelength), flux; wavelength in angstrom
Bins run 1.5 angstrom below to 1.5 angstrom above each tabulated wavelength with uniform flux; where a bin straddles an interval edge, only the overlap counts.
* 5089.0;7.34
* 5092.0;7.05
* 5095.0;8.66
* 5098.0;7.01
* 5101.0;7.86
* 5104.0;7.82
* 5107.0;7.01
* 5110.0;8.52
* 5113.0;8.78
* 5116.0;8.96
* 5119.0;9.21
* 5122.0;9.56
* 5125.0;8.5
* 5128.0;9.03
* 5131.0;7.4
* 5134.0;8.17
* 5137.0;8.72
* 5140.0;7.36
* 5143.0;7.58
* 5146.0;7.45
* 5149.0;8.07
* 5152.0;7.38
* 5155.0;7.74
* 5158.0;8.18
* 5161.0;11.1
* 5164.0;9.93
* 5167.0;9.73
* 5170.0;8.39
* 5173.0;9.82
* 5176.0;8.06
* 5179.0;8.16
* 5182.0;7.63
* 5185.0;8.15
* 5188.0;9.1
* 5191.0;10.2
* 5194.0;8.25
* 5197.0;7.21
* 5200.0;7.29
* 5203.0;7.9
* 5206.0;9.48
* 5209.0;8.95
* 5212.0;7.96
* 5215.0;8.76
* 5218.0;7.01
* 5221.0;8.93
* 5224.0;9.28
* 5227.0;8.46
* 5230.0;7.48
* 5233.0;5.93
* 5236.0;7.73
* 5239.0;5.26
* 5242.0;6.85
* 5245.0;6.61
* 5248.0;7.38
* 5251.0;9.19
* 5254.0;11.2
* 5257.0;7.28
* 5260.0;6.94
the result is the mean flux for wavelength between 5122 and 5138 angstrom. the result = 8.46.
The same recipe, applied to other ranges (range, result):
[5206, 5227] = 8.55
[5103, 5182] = 8.47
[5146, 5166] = 8.66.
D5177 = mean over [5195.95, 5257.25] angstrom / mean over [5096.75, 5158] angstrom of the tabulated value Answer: 0.98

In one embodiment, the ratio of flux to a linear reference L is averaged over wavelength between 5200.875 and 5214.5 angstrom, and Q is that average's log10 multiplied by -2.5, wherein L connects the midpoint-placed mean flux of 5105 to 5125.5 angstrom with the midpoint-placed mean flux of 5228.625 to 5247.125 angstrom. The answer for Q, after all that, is -0.19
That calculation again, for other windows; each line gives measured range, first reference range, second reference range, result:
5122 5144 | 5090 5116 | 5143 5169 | 0.01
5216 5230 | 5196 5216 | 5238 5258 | -0.04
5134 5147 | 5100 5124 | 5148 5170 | 0.11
